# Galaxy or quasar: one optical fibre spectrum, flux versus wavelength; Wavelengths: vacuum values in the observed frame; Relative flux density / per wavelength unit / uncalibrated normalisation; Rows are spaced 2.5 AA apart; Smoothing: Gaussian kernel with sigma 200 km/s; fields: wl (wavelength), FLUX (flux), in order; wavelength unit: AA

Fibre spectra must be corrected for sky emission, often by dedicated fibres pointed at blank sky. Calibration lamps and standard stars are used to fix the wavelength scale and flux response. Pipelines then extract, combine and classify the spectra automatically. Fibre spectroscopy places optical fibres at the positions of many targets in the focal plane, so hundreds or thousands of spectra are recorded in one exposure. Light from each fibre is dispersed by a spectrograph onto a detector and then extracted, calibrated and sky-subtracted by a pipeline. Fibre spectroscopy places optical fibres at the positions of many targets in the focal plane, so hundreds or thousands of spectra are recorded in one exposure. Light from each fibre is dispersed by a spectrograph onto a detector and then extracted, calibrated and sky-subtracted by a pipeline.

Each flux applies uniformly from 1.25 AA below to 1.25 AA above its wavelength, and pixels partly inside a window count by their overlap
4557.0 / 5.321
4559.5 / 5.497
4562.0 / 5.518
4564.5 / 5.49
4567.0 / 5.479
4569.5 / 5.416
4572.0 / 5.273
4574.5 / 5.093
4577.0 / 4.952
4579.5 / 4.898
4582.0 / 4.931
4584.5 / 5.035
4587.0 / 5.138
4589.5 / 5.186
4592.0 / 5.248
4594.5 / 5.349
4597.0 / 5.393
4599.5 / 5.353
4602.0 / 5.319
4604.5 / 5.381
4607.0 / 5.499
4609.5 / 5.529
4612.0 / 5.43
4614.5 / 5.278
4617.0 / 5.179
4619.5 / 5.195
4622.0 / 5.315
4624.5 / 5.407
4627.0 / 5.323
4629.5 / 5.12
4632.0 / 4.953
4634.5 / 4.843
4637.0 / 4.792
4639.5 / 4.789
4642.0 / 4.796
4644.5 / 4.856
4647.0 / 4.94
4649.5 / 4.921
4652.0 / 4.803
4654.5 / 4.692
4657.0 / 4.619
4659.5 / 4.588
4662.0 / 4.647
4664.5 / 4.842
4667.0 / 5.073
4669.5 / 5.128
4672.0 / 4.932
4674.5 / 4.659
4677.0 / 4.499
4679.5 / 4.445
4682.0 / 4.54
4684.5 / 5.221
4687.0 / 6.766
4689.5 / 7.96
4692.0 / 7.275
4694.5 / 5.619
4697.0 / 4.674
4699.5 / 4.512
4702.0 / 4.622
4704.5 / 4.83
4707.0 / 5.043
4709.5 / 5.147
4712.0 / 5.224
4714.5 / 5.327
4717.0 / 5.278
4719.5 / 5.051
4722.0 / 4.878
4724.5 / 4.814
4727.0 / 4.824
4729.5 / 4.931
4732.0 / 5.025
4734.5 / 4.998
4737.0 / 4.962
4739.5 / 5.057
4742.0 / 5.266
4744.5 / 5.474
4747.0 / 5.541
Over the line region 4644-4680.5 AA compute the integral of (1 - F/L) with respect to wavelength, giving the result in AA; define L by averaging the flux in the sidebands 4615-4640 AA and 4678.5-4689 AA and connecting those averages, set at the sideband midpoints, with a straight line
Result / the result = 3.7 AA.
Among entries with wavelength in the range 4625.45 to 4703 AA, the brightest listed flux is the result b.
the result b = 7.96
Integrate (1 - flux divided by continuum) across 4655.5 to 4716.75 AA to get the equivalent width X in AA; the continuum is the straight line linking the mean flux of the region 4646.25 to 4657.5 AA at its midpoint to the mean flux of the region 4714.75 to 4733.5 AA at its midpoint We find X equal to -3.5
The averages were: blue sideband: 4.8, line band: 5.17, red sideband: 4.99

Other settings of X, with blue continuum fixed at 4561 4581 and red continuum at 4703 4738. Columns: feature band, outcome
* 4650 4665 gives 1.2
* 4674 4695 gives -2.6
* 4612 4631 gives -0.3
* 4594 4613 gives -0.7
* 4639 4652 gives 0.7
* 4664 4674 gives 0.2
